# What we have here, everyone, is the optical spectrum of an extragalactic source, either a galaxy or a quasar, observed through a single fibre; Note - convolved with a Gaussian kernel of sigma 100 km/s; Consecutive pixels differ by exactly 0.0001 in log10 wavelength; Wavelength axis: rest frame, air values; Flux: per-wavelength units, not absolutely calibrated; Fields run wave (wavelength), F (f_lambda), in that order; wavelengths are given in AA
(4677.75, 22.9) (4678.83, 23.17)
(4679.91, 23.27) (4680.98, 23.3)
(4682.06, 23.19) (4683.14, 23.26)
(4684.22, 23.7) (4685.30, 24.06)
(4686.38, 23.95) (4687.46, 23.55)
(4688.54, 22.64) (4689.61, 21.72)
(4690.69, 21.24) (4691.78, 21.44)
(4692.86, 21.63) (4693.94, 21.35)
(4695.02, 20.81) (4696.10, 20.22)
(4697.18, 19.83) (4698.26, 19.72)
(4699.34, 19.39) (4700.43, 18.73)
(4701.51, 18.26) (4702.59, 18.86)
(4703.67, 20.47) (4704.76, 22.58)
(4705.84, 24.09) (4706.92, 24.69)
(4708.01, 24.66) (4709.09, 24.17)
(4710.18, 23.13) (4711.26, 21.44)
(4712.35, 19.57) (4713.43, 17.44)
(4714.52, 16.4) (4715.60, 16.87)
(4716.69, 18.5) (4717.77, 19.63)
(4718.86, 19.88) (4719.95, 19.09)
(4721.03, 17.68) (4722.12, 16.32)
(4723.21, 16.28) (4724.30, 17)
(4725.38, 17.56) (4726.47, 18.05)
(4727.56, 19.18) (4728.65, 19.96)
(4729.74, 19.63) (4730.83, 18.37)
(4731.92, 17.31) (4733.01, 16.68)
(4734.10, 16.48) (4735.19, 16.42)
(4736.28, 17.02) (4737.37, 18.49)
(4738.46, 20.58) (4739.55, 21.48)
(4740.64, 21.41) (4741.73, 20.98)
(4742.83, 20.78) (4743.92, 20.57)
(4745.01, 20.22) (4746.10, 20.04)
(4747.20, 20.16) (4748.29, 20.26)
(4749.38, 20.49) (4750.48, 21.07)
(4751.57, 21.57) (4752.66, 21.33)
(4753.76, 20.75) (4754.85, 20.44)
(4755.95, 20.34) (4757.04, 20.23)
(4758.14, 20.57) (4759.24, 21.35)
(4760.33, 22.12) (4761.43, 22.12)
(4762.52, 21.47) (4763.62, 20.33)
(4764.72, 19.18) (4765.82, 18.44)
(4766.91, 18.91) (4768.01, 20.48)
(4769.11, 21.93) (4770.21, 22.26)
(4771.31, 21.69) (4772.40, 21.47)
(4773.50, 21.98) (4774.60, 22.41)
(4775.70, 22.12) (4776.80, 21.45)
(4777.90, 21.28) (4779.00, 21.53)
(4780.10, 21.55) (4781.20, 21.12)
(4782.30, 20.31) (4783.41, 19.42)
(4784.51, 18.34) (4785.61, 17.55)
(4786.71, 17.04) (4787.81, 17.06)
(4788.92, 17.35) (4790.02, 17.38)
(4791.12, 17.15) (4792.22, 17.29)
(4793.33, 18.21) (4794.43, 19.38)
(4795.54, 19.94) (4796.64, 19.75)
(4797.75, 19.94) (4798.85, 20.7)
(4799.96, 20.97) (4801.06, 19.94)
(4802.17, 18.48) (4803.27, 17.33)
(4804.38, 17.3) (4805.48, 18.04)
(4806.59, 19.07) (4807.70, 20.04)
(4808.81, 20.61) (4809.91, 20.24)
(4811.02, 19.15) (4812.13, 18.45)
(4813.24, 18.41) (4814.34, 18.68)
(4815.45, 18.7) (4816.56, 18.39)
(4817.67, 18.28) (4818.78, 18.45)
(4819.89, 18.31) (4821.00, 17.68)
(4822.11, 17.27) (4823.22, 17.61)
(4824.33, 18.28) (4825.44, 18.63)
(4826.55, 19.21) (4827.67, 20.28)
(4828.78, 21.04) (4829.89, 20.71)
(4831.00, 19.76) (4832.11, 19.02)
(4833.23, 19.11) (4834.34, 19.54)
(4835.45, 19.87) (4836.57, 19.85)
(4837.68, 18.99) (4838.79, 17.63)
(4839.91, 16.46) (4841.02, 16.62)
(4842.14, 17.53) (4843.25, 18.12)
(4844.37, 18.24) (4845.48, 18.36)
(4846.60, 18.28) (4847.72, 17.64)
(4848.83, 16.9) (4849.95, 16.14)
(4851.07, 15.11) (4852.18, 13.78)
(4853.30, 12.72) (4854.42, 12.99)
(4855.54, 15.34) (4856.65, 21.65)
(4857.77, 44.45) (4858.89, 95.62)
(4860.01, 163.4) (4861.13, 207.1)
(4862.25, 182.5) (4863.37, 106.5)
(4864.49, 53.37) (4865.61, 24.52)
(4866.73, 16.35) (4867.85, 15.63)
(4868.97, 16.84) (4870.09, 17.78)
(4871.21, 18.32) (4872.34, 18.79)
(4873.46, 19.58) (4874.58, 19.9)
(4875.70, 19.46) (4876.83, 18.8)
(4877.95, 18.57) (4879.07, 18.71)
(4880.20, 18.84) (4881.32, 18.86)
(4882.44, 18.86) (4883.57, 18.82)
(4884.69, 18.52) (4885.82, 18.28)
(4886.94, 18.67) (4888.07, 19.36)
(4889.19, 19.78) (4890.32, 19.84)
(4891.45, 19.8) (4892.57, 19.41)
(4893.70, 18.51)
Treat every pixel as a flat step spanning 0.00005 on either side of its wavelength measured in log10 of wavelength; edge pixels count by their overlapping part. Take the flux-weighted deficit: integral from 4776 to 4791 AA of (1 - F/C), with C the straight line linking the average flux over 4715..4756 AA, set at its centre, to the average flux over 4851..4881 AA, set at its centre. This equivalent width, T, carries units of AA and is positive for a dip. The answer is 4.85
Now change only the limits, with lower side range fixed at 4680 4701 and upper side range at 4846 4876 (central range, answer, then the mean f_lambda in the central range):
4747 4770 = 7.6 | 20.7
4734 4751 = 5.3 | 19.9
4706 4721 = 2.7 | 20.4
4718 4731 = 4.0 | 18.3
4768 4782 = 4.8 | 21.7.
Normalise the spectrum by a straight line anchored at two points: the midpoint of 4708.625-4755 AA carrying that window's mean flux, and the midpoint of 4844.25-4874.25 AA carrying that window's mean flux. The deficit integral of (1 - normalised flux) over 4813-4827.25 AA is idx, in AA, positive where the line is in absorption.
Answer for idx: 7.2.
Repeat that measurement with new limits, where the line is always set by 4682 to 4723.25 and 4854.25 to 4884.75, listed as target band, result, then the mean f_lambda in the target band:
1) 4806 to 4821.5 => 7.6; 18.9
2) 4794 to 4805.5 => 5.1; 19.3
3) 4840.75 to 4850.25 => 5.5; 17.6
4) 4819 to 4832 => 6.6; 19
